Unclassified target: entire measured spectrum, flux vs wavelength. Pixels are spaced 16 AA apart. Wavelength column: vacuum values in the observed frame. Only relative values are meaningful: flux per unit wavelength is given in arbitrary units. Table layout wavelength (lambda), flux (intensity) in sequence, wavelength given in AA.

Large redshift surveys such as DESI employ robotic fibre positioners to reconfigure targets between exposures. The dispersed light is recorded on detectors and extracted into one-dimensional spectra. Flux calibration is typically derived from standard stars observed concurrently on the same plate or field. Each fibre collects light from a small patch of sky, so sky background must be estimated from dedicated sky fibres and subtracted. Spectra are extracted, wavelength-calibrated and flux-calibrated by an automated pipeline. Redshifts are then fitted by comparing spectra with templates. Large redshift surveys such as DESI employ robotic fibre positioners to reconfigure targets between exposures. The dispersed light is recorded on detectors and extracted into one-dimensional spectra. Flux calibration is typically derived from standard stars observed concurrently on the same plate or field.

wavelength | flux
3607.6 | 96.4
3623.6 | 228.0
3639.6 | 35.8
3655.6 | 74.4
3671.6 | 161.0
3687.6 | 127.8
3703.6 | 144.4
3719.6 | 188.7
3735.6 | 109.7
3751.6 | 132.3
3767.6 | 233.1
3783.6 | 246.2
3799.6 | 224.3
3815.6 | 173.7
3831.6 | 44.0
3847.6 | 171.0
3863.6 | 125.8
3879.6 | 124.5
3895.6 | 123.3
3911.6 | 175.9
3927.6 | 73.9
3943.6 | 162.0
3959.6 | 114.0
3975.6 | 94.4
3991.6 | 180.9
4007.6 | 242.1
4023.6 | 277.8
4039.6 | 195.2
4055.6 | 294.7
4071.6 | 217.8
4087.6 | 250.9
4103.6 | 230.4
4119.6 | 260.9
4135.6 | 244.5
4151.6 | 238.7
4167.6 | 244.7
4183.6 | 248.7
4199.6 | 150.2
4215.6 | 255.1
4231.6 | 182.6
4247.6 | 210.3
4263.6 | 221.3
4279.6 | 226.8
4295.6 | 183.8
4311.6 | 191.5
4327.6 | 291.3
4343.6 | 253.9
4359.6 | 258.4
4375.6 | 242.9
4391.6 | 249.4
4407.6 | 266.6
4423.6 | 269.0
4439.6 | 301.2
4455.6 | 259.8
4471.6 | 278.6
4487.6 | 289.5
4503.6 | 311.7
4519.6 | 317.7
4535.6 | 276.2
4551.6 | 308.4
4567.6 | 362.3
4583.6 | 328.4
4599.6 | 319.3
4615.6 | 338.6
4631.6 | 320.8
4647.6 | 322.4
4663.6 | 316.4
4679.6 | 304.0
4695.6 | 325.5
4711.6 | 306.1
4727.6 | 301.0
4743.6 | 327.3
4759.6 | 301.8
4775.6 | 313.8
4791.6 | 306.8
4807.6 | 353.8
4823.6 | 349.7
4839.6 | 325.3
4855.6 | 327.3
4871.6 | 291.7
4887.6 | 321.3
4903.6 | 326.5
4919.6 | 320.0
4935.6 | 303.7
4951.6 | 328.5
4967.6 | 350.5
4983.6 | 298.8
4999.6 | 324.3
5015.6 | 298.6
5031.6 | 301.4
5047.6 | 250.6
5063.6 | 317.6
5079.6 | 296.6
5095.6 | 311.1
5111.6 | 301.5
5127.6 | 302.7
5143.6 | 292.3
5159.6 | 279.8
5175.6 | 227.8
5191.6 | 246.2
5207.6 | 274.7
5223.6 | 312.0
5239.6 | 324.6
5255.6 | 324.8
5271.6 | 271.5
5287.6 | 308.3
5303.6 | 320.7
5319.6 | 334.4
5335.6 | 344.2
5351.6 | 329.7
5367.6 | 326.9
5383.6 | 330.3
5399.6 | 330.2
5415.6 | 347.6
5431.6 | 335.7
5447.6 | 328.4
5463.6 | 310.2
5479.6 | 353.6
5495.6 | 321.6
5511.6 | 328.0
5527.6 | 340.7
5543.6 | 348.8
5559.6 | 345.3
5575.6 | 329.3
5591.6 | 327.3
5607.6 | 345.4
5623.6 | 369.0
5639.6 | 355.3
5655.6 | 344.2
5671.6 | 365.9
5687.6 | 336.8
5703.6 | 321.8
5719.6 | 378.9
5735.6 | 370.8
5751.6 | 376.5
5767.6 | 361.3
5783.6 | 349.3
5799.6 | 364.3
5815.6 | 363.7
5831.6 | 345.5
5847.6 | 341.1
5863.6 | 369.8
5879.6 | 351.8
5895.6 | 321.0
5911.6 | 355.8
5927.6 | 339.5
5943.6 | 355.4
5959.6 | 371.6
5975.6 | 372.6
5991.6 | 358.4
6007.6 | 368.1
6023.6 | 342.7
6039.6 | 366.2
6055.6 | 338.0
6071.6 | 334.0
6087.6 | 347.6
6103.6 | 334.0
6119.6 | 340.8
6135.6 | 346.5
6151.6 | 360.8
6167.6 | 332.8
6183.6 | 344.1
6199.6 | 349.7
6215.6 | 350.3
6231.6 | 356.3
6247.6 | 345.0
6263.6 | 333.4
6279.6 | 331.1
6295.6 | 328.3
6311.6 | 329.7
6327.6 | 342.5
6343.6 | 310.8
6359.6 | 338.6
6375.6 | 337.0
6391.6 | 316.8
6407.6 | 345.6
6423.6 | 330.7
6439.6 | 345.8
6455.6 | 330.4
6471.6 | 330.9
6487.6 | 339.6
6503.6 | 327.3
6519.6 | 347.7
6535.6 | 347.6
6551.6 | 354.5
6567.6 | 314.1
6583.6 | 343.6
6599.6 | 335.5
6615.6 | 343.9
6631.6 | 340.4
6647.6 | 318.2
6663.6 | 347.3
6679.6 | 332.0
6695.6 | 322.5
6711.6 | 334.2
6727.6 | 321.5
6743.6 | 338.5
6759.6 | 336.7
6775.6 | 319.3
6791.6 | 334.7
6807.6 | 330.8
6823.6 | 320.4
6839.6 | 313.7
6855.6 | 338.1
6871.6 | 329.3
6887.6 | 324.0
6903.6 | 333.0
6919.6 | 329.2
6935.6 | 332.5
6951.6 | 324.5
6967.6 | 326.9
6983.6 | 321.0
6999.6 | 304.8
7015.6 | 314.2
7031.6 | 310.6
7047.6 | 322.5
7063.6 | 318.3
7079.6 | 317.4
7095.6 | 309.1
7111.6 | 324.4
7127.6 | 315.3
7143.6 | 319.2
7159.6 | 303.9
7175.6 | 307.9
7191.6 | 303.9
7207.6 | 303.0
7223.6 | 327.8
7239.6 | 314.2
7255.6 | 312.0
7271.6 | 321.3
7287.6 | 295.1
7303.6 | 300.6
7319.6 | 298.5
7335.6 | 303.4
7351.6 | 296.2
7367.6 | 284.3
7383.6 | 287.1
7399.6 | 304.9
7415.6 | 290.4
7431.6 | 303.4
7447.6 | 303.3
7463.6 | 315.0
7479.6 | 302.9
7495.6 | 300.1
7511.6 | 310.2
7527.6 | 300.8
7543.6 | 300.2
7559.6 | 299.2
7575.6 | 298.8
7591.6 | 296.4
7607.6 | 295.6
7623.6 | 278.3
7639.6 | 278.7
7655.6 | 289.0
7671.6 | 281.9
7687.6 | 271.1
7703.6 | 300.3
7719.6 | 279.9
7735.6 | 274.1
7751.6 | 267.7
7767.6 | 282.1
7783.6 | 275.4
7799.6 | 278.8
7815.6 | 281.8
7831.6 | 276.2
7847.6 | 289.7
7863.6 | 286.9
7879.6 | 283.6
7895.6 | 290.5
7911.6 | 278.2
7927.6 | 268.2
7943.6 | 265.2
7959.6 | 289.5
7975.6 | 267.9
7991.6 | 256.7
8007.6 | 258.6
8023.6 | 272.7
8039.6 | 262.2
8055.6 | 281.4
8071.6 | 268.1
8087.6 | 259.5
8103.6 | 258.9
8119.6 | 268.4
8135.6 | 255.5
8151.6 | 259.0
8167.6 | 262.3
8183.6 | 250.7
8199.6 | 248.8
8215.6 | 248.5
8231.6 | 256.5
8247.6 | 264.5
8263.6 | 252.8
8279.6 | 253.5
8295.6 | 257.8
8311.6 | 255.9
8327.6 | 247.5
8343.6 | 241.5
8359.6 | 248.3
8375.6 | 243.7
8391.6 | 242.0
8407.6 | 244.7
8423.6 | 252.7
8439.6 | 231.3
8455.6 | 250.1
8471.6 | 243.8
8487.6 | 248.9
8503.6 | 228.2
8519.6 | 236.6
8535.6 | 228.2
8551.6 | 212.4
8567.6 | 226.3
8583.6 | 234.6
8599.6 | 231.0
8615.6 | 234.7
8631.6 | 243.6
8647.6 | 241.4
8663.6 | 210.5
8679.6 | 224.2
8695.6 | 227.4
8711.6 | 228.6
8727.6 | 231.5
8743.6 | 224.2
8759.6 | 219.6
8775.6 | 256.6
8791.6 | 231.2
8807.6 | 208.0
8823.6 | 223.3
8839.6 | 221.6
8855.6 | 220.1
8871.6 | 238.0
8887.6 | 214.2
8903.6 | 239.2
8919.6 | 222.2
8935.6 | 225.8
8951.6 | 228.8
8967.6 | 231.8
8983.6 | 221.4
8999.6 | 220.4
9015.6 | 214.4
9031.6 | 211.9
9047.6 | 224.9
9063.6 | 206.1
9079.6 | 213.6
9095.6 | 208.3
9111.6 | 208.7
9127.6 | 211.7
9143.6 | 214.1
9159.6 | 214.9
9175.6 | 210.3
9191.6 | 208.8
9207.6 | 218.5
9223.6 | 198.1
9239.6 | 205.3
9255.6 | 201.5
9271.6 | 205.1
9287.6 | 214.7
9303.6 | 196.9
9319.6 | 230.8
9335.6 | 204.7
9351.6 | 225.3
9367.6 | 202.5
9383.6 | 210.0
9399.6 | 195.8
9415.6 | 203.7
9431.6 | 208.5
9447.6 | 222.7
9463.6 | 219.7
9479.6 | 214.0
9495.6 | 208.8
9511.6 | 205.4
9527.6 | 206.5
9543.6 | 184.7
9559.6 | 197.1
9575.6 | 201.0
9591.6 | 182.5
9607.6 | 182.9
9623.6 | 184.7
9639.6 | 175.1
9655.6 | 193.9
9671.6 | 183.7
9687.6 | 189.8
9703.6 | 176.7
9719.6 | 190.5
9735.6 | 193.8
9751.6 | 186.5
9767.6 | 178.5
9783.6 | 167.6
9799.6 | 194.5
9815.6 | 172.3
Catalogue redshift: 0.000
